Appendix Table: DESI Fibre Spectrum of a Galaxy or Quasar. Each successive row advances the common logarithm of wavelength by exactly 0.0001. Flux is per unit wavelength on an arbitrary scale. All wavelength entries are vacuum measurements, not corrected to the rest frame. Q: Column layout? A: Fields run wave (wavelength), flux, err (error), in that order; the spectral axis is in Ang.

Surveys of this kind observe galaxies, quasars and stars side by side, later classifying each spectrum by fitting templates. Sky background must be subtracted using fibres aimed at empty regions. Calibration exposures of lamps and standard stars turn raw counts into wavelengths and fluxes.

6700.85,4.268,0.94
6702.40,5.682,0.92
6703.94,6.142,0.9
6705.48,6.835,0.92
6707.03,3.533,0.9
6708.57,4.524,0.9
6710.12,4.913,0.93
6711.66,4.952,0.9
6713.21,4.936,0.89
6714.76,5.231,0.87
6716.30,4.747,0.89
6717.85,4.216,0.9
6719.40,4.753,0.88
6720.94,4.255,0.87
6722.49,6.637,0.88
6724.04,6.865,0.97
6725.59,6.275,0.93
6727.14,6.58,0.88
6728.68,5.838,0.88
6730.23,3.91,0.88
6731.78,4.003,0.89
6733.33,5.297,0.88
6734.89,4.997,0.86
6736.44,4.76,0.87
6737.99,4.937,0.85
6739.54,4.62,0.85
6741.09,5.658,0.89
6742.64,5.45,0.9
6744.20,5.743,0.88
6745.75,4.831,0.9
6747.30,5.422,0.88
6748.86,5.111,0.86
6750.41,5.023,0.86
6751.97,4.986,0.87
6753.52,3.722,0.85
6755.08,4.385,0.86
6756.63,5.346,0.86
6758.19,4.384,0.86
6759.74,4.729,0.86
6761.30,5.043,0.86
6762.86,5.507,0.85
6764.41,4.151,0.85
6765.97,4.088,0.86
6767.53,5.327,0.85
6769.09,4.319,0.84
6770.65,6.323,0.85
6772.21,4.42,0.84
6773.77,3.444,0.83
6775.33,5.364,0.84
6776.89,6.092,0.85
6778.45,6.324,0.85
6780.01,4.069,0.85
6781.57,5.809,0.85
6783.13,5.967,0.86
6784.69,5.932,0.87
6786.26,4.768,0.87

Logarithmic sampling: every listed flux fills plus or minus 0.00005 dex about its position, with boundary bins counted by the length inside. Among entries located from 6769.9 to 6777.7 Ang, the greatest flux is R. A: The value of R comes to 6.323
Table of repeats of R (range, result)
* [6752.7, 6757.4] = 5.346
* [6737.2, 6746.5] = 5.743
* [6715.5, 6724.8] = 6.865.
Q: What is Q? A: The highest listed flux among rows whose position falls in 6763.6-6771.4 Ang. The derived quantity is 6.323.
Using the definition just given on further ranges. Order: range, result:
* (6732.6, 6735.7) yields 5.297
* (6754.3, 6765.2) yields 5.507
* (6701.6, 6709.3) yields 6.835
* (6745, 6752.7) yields 5.422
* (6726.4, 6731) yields 6.58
